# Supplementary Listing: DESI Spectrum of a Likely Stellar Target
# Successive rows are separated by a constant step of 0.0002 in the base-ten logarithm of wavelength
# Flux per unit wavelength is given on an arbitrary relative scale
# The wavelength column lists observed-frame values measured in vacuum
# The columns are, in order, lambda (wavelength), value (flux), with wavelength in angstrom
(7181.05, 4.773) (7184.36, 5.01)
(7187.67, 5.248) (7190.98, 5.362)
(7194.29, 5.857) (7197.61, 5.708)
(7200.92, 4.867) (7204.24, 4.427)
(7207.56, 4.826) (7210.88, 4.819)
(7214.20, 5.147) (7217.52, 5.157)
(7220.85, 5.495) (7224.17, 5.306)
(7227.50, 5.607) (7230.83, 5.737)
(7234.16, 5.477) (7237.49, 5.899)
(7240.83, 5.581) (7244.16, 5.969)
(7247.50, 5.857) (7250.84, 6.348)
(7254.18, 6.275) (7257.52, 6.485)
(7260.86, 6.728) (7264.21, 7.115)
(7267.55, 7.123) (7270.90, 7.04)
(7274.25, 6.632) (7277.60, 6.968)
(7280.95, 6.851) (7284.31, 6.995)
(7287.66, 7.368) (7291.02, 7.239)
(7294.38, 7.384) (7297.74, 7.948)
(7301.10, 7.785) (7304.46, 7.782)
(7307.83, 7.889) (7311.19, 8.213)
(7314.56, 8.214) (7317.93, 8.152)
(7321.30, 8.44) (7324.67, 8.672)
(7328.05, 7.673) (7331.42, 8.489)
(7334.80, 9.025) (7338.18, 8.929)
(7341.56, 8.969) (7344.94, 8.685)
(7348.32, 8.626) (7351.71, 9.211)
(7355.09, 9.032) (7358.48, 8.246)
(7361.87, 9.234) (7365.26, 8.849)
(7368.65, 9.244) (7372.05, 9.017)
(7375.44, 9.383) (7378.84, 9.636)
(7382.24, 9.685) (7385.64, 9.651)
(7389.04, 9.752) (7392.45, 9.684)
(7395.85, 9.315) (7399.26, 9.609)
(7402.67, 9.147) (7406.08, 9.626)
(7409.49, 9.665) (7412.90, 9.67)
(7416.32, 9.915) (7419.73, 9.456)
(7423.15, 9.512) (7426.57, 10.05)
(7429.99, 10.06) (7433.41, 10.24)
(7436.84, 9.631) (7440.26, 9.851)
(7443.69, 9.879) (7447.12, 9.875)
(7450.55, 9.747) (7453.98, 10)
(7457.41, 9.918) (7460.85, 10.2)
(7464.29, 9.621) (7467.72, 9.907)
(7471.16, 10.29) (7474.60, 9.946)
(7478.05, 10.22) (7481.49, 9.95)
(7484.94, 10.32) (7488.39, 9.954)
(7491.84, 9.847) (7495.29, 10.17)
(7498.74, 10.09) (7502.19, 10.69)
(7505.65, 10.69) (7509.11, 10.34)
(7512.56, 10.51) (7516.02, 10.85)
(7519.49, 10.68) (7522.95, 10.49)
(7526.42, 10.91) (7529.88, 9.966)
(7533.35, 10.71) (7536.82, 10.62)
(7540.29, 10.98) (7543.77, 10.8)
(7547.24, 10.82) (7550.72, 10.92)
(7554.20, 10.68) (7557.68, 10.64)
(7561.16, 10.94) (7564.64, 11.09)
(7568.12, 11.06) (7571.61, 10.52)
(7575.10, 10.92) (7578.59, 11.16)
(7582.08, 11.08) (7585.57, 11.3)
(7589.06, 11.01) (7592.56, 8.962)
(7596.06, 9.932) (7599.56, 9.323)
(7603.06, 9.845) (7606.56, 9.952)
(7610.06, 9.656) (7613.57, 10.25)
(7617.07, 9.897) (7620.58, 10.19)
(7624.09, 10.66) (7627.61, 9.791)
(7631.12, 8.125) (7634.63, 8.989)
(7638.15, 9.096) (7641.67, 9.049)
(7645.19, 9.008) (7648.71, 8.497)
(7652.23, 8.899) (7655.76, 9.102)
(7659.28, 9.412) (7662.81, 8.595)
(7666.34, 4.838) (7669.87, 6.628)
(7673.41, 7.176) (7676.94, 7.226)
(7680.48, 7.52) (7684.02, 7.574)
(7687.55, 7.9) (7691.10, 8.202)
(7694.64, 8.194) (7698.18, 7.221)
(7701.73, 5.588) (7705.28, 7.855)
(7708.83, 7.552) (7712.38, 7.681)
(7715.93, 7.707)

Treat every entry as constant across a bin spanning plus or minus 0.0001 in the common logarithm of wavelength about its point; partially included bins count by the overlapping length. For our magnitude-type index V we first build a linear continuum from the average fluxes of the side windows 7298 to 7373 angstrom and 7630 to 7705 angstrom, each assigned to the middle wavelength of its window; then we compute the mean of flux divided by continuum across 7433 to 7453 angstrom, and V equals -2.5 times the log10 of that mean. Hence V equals -0.18 mag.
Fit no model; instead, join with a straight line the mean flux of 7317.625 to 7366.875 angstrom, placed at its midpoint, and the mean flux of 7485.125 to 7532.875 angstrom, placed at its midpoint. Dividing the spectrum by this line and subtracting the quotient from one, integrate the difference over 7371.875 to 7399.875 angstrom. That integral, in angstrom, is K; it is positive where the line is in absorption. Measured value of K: -1.2 angstrom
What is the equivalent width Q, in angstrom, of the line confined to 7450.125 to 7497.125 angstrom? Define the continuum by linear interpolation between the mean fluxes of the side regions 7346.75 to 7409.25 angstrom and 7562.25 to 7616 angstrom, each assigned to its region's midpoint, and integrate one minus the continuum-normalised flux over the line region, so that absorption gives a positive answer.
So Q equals -1.1 angstrom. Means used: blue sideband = 9.29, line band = 10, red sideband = 10.4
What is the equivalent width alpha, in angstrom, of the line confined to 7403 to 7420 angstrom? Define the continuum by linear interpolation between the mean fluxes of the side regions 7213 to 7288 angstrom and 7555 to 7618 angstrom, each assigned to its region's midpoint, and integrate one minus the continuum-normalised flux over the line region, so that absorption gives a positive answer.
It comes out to -2.9 angstrom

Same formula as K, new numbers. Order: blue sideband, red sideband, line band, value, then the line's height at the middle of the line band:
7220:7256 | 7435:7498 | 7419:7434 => -1.0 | 9.23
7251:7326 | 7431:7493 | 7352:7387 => -2.4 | 8.6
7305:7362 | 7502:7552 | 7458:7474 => 0.0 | 9.99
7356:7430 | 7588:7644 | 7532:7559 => -3.3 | 9.59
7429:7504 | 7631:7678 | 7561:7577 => -3.3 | 9.03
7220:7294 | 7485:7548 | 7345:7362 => -1.9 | 7.92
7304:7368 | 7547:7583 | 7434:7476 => -0.6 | 9.78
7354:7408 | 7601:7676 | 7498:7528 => -4.9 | 9.11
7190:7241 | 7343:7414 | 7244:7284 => -0.9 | 6.5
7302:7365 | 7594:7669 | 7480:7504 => -3.5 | 8.86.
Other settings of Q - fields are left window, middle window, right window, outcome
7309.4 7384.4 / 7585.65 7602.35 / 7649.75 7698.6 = -4.0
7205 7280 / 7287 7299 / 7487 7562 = -1.2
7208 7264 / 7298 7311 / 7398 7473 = -1.3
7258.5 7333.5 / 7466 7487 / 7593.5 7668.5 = -4.1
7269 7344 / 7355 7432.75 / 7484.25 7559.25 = -4.6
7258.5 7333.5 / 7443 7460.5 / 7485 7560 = -0.5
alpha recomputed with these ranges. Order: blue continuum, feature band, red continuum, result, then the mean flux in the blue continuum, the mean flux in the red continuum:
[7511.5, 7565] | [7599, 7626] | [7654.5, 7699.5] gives -2.8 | 10.7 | 7.65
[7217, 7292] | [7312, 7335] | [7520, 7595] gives -3.1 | 6.33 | 10.7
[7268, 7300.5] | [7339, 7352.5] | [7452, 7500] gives -1.3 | 7.18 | 10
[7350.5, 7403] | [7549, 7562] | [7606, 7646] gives -1.8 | 9.3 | 9.56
